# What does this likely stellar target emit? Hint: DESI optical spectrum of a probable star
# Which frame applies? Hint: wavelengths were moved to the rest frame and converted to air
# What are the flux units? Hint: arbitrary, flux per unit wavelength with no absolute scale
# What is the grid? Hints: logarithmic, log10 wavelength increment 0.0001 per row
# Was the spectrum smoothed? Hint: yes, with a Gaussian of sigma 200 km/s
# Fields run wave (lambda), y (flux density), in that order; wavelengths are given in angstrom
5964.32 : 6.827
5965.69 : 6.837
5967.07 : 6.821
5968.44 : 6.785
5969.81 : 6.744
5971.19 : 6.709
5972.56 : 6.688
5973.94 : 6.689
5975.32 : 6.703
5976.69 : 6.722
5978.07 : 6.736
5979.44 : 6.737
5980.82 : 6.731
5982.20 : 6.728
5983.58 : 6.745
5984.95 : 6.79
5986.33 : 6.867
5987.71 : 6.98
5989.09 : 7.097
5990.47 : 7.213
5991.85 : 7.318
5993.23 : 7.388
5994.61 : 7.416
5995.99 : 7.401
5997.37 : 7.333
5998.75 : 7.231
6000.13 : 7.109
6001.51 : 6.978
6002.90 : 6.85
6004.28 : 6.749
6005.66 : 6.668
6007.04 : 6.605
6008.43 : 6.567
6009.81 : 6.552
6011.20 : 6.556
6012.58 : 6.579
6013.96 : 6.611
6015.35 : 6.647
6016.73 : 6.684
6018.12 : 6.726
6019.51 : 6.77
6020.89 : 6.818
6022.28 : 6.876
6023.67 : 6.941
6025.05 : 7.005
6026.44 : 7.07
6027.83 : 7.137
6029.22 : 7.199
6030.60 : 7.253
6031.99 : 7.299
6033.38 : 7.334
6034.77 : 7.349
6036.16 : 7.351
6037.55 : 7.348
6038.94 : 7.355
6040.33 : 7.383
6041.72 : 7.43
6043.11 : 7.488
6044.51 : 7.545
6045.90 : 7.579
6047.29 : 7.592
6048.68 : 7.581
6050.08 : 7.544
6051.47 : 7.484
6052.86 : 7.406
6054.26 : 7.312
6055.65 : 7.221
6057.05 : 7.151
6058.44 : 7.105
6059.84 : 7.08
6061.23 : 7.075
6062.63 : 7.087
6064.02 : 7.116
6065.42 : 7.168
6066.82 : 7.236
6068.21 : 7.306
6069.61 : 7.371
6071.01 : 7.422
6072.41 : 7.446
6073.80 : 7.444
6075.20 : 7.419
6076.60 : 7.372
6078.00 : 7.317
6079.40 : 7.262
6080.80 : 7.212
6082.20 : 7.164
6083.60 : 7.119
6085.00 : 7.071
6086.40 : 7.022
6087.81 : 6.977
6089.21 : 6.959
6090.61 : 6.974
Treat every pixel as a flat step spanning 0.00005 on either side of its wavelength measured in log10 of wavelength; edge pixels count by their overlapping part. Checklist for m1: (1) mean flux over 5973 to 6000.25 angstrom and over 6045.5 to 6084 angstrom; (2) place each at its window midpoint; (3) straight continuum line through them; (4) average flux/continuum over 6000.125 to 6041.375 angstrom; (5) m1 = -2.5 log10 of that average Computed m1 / 0.028 mag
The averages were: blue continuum 6.99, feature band 6.95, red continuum 7.31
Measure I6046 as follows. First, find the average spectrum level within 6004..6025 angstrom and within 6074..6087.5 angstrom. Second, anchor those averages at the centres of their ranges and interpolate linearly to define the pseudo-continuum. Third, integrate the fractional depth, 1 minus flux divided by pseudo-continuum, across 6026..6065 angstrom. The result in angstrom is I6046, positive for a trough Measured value -2.13 angstrom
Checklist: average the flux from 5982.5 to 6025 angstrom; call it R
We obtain 6.9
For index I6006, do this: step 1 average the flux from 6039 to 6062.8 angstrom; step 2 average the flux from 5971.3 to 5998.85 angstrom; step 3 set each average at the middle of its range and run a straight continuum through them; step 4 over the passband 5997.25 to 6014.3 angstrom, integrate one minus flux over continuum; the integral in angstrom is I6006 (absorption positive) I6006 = 0.7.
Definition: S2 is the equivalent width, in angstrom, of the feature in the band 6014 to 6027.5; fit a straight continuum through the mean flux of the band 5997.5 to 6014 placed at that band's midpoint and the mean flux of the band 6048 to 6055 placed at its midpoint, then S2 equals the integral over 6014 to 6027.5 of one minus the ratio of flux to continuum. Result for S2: 0.3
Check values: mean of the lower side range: 6.78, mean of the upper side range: 7.46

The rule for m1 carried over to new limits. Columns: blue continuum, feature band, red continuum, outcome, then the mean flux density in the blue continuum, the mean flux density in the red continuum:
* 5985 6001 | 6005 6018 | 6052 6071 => 0.09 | 7.19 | 7.21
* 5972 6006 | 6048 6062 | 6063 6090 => -0.02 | 6.96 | 7.23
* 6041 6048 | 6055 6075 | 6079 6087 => 0.01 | 7.53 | 7.14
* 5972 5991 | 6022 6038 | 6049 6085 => -0.02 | 6.81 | 7.27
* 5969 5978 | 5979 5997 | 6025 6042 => -0.03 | 6.71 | 7.28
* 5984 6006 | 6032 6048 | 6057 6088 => -0.04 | 7.09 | 7.22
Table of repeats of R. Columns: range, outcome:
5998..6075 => 7.13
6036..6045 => 7.41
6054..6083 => 7.25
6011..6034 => 6.92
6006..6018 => 6.61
